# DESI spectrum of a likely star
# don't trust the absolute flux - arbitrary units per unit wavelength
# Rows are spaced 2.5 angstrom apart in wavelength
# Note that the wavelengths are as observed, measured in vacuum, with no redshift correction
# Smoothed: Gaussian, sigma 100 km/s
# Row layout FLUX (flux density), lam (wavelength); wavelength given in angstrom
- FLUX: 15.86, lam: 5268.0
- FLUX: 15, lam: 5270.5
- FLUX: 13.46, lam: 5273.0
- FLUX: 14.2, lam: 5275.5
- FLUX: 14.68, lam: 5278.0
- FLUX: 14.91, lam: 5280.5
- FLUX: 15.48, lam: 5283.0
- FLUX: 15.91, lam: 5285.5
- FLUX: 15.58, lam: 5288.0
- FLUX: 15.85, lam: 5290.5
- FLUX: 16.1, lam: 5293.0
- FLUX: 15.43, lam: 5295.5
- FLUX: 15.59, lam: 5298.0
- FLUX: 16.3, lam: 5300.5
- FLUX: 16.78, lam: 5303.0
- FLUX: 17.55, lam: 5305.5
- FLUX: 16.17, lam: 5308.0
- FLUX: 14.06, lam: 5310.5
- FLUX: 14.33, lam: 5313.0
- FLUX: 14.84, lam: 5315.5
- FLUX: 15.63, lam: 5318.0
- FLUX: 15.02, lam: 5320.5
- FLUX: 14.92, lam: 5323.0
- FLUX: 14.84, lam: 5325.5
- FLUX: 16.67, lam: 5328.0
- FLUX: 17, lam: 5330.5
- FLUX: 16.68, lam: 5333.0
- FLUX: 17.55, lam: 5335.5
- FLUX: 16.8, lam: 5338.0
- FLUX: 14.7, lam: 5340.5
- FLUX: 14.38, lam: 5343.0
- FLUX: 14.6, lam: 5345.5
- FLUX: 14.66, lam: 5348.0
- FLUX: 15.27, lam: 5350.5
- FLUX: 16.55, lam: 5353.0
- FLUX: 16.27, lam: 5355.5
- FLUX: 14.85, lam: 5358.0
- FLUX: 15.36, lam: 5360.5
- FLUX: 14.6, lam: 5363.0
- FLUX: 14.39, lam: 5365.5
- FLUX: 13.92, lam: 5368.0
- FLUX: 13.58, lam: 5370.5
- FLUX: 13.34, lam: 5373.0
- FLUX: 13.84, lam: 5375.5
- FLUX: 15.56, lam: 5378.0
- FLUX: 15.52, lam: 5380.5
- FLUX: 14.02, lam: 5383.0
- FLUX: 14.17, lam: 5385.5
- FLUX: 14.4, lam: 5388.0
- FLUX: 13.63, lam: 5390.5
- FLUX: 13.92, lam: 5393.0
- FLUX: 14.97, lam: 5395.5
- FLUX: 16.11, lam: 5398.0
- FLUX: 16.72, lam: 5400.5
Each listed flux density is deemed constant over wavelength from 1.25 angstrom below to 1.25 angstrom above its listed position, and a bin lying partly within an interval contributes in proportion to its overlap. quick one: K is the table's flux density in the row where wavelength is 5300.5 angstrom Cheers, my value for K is 16.3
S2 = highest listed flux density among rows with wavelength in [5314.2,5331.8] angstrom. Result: 17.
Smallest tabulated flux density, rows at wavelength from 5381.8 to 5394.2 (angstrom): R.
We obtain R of 13.63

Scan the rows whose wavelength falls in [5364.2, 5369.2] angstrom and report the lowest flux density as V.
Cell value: 13.92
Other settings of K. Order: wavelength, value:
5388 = 14.4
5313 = 14.33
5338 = 16.8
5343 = 14.38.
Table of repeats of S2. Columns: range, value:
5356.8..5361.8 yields 15.36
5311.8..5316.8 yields 14.84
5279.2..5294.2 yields 16.1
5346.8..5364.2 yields 16.55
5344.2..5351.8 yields 15.27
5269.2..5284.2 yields 15.48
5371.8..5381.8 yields 15.56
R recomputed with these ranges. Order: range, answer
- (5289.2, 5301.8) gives 15.43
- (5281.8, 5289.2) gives 15.48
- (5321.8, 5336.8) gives 14.84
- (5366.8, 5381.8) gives 13.34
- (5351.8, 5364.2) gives 14.6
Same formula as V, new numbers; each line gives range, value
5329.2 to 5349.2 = 14.38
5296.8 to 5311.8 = 14.06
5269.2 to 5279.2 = 13.46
